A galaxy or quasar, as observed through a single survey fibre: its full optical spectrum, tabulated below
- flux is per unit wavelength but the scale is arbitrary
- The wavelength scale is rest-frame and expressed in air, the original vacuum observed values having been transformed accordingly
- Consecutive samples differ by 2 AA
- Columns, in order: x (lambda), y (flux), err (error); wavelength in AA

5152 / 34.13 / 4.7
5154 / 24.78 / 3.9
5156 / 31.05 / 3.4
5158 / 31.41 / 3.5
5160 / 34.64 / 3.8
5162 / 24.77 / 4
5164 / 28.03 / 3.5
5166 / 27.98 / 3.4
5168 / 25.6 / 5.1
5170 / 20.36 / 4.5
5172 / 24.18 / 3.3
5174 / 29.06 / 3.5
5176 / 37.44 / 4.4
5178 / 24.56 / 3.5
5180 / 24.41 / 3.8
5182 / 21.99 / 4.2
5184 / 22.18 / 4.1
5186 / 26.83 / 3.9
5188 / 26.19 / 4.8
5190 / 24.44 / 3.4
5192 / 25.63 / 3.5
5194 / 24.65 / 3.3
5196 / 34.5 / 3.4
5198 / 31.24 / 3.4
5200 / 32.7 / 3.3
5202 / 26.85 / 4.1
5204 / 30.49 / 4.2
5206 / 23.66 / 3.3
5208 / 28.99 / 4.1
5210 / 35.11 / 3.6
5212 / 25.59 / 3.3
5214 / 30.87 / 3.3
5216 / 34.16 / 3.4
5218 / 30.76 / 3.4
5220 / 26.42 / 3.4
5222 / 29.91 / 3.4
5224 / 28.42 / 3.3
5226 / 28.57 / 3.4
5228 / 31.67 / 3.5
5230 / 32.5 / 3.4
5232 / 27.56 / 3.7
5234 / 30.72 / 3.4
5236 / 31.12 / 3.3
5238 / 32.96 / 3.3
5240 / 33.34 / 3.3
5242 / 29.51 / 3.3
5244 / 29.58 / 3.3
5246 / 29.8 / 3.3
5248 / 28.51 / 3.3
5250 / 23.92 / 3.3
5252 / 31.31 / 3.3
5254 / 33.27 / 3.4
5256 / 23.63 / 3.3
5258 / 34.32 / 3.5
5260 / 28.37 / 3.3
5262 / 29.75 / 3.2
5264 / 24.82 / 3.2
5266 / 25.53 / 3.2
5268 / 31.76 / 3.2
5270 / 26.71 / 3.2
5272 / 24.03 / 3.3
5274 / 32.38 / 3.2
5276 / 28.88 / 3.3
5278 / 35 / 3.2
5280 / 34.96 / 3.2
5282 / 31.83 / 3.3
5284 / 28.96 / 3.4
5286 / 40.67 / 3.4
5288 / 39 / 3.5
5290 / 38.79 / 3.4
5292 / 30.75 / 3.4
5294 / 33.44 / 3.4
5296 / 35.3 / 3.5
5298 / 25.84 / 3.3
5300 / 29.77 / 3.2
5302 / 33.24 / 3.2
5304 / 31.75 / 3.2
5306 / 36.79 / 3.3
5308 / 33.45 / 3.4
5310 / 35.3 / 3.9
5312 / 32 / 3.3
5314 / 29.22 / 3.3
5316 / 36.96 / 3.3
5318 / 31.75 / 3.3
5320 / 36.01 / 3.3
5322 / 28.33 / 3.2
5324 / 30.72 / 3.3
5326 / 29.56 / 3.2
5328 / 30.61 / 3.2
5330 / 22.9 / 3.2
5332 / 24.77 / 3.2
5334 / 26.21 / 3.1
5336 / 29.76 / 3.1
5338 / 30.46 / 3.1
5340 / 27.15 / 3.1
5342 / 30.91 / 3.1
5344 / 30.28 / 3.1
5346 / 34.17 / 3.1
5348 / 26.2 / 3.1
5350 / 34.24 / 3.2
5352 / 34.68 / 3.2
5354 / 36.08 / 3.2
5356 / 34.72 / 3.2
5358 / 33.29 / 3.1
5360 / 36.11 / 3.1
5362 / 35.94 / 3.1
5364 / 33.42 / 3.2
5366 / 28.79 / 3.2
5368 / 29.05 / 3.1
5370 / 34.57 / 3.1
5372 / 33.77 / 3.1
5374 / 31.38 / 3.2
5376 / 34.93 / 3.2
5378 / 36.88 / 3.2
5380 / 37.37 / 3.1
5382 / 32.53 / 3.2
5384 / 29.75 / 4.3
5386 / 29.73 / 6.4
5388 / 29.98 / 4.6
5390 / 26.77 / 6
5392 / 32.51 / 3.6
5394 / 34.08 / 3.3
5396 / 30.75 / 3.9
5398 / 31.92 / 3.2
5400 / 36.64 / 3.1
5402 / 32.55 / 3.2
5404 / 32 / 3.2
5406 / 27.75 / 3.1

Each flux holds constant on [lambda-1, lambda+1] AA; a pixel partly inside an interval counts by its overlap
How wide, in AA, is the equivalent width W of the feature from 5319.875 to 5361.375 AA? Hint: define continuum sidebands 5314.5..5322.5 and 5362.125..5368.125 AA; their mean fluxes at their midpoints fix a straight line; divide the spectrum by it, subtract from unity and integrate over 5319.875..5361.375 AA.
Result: 2.1 AA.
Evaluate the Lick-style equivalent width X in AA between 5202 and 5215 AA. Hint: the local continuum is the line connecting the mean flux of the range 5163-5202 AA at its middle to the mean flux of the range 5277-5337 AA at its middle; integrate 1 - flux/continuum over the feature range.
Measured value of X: -0.4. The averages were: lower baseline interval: 26.9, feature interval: 28.9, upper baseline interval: 32.1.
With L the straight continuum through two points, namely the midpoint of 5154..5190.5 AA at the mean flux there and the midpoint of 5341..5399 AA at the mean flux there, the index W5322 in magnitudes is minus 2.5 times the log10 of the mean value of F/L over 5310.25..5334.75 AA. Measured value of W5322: 0.04 mag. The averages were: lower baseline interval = 26.9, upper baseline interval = 32.6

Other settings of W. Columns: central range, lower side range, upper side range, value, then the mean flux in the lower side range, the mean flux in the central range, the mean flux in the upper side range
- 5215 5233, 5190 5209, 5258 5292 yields -0.3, 28.5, 30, 31.4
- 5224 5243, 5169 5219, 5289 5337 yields -1.1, 27.9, 30.8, 31.4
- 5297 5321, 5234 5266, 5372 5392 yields -1.5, 29.5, 32.7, 32.2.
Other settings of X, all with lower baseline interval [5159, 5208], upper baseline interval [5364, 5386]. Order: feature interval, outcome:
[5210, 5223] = -0.9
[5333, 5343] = 0.9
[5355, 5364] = -0.7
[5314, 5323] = -0.5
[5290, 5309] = -1.3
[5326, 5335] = 1.4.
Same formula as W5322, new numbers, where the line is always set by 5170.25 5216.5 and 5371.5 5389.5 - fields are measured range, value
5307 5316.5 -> -0.08 mag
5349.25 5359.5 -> -0.09 mag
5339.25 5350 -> 0.06 mag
